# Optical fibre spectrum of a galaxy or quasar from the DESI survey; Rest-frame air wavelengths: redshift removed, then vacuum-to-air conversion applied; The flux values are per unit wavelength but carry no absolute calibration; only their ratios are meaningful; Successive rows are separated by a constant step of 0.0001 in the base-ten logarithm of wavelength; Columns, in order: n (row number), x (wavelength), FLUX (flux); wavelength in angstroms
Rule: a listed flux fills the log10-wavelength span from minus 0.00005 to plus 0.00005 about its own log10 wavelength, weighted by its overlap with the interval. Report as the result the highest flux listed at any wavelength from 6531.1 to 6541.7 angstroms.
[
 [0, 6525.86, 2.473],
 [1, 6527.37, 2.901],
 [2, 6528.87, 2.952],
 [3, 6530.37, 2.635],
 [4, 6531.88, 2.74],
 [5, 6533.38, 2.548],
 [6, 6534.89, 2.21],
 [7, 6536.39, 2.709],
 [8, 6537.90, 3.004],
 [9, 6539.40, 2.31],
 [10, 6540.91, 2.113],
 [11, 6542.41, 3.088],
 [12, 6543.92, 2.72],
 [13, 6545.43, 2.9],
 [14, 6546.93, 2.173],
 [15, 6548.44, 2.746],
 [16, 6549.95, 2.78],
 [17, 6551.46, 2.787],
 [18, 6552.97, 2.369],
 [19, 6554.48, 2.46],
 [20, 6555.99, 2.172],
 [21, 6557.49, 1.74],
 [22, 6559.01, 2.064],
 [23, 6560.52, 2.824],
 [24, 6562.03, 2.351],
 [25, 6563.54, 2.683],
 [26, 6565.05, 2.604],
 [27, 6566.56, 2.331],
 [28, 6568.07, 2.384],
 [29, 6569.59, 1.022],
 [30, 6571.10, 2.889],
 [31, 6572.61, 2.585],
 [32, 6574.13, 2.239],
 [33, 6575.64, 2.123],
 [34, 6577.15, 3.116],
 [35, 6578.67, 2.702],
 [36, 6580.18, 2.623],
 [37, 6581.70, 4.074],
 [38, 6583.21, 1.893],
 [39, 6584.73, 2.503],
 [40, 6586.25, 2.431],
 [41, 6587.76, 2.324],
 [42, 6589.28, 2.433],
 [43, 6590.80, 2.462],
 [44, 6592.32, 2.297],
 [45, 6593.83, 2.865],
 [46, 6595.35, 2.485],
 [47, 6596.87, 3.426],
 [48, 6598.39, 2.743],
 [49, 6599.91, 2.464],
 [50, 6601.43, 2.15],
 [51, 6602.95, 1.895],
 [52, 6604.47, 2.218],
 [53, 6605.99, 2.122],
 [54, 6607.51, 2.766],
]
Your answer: 3.004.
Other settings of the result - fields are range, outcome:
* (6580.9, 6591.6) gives 4.074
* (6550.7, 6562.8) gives 2.824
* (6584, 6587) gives 2.503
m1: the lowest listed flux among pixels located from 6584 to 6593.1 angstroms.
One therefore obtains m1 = 2.297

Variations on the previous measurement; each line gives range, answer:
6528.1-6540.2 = 2.21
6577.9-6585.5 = 1.893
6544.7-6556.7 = 2.172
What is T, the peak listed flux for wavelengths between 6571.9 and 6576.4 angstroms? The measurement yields 2.585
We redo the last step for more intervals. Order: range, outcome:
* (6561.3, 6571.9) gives 2.889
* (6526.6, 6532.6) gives 2.952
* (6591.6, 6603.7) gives 3.426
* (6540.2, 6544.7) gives 3.088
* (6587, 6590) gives 2.433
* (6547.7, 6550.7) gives 2.78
